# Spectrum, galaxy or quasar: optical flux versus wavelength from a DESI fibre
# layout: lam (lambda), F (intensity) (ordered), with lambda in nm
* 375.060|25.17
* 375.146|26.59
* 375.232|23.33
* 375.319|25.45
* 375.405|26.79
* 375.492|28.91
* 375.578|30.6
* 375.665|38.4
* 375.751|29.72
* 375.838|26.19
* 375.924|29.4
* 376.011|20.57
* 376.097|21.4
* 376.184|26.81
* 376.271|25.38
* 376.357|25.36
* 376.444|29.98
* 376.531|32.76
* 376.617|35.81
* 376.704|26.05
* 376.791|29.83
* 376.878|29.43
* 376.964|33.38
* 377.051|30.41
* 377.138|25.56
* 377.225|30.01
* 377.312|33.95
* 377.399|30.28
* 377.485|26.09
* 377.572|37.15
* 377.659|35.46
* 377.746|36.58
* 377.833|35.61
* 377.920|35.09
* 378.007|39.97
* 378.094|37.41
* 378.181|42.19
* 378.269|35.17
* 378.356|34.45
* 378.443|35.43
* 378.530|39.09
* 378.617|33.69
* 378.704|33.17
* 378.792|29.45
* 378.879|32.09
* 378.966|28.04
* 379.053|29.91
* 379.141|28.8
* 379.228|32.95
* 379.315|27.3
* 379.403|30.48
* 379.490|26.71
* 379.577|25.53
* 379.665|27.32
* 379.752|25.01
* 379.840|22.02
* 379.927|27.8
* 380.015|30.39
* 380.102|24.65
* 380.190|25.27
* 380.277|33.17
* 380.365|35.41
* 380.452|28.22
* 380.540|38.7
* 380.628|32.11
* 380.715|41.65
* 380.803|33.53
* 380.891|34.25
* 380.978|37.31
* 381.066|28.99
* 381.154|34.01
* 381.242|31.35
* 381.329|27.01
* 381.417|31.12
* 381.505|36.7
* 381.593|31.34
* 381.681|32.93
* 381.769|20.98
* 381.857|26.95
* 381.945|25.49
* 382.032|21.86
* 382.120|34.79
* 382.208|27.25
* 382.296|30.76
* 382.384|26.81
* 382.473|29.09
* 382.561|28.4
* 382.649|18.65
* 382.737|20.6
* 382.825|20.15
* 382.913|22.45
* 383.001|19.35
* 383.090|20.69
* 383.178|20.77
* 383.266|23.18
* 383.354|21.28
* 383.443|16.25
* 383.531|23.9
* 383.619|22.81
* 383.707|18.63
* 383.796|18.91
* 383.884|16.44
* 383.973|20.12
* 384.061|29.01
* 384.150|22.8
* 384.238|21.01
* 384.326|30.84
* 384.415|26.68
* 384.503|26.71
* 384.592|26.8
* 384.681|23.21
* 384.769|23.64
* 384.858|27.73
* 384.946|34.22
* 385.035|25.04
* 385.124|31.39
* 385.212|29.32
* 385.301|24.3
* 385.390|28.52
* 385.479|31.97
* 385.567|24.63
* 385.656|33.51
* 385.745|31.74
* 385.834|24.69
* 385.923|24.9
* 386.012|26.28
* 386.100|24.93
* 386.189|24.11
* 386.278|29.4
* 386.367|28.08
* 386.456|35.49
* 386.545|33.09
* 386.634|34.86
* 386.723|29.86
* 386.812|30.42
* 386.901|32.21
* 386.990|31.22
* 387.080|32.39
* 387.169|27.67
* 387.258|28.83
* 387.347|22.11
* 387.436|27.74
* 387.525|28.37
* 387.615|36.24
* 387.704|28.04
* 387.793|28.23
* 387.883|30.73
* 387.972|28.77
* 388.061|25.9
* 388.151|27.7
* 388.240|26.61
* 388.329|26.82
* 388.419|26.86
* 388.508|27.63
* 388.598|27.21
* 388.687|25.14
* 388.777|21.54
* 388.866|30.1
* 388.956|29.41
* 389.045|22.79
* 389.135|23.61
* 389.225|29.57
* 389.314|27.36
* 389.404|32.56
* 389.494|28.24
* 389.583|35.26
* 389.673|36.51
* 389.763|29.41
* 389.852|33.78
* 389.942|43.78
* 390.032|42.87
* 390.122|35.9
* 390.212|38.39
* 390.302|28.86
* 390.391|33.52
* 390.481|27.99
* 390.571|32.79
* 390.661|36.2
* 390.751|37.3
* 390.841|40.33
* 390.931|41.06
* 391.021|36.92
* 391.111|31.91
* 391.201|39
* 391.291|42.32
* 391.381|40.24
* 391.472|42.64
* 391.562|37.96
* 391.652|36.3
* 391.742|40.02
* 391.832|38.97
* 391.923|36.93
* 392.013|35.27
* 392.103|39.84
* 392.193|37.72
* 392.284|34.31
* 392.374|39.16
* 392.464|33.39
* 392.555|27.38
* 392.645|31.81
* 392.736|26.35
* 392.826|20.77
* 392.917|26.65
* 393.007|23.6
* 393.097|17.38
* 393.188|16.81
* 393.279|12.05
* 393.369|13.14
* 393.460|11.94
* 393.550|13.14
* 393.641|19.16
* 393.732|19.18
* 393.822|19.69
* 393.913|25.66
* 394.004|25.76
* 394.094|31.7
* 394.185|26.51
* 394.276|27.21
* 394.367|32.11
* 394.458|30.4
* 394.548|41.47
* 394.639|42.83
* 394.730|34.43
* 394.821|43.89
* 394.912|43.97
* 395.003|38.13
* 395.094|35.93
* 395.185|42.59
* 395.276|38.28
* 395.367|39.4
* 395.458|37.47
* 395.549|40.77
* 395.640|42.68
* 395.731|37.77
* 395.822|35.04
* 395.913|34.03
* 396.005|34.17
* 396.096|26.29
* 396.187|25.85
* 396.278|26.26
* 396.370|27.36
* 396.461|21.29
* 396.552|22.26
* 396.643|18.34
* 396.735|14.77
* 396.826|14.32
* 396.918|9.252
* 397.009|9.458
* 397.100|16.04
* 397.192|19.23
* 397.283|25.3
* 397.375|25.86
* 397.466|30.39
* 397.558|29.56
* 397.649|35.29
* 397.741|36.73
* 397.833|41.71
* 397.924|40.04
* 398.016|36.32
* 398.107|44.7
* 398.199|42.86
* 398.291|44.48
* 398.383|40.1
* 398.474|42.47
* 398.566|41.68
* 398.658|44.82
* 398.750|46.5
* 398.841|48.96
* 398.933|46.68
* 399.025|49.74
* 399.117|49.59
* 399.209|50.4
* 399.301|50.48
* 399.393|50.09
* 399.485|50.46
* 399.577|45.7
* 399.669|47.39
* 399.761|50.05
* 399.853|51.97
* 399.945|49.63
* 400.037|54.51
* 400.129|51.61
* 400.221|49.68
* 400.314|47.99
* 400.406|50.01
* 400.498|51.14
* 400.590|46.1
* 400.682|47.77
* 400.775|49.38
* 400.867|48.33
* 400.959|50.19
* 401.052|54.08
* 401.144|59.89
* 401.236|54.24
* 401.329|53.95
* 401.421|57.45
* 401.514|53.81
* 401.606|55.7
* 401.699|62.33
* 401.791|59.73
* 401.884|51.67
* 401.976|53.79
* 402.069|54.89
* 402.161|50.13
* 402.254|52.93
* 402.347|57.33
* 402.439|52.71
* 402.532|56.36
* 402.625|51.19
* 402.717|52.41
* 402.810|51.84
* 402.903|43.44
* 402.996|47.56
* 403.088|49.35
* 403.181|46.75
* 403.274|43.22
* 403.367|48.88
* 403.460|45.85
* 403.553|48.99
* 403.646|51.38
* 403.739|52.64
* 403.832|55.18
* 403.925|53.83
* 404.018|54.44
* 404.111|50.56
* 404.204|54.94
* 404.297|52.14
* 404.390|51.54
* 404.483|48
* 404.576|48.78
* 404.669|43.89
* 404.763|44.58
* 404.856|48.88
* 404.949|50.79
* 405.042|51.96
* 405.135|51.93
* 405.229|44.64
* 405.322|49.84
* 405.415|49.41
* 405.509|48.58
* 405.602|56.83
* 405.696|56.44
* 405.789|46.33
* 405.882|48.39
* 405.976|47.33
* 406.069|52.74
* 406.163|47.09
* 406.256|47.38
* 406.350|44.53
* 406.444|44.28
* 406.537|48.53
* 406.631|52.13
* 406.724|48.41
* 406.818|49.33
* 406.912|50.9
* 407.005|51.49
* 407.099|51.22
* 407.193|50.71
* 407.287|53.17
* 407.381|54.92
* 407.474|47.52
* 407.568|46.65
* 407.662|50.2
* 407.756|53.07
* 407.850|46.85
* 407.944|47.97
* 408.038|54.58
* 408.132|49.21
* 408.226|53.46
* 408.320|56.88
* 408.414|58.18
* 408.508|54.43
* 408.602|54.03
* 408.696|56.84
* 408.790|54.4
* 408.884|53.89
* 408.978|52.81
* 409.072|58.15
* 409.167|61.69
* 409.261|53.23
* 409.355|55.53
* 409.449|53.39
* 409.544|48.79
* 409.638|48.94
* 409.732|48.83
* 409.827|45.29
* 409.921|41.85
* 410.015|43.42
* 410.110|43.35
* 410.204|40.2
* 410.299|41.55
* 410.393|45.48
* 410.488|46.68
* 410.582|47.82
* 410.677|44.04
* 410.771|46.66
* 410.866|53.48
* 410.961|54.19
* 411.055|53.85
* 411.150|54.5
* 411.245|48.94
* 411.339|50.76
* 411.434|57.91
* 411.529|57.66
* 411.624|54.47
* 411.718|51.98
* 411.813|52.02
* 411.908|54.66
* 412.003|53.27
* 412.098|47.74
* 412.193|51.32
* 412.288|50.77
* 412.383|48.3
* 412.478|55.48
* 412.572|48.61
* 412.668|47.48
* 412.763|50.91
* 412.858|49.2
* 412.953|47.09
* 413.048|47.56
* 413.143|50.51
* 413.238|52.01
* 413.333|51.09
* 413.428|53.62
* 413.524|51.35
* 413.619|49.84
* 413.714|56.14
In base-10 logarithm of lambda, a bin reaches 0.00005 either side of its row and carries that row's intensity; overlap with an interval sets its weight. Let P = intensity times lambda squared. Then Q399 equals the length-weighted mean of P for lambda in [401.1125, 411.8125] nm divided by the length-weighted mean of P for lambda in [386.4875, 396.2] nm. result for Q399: 1.7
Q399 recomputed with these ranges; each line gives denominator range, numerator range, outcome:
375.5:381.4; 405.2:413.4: 1.90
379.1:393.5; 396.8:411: 1.81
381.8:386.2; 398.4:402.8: 2.22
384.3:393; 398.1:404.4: 1.73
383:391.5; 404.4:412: 1.92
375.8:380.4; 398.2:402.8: 1.86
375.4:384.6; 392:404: 1.51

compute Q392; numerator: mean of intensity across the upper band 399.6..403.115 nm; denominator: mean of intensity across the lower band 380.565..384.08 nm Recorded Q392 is 1.97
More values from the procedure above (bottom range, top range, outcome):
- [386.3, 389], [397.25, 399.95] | 1.48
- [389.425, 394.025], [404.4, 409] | 1.61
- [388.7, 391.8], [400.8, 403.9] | 1.53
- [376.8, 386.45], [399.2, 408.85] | 1.78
